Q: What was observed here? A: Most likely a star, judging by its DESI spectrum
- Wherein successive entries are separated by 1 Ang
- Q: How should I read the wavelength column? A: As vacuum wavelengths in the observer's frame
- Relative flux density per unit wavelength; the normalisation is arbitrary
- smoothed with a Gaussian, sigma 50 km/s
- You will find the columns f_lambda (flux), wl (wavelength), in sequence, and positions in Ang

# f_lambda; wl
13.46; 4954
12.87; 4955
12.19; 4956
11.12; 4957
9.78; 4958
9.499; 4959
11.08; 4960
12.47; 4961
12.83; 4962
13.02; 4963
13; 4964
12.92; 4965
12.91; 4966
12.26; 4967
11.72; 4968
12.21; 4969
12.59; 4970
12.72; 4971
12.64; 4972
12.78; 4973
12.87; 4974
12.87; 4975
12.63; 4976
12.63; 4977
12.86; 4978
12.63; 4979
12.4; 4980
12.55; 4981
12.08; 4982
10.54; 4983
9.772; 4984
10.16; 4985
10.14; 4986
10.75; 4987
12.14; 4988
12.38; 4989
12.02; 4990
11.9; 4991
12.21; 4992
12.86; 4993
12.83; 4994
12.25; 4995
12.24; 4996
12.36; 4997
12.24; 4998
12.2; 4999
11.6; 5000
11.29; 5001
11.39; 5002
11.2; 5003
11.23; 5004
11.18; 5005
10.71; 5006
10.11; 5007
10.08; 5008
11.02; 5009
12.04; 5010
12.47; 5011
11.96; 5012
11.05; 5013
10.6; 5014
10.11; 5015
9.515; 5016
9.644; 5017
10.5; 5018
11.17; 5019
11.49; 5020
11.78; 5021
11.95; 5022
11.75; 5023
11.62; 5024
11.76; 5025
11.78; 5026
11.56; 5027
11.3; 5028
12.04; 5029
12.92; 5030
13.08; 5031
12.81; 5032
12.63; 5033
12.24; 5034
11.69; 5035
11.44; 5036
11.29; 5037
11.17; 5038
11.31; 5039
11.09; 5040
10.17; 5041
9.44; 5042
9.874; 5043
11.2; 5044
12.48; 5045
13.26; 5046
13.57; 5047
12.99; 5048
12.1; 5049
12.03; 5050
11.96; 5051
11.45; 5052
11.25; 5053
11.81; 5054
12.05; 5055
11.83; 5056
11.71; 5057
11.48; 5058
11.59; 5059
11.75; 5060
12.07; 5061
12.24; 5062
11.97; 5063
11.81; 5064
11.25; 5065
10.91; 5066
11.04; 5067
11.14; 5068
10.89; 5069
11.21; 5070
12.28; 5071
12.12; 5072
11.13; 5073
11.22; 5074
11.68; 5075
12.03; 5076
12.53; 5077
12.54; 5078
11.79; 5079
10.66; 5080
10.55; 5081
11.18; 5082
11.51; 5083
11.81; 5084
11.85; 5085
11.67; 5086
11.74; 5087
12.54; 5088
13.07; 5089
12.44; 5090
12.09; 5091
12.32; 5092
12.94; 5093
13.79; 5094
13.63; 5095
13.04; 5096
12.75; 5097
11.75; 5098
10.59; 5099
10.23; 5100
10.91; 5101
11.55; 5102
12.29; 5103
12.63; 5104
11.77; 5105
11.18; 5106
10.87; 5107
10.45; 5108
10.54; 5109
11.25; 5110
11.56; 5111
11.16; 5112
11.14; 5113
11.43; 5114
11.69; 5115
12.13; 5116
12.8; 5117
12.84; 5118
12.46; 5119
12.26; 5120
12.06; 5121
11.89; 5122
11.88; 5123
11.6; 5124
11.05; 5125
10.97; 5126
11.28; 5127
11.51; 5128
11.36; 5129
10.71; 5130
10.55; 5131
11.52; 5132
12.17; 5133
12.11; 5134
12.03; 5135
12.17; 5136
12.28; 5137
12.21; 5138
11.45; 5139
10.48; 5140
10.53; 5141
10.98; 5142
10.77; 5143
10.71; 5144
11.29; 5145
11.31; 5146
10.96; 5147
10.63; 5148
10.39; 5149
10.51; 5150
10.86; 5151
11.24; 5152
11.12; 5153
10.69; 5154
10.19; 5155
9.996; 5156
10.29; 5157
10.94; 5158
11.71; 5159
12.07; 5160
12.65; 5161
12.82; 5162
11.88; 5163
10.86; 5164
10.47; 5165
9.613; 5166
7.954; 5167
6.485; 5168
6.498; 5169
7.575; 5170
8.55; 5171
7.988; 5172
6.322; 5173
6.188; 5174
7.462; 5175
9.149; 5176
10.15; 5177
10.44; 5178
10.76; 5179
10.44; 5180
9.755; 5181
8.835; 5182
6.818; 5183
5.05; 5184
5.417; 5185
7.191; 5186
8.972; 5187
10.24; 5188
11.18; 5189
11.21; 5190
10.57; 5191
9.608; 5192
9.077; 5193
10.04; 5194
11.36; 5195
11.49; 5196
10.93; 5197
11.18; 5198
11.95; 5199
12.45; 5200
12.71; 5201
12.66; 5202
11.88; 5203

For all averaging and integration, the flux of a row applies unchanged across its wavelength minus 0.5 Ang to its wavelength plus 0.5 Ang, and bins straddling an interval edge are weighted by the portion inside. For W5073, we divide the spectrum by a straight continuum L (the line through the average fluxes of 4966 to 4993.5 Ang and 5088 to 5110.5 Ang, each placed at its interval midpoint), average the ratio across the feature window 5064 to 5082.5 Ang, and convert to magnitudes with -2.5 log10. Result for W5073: 0.05 mag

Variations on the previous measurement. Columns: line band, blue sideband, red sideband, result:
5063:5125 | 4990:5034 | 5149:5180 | -0.110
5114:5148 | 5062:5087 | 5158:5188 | -0.146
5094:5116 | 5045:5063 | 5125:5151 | -0.004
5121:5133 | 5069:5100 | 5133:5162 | 0.008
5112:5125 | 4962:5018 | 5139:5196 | -0.156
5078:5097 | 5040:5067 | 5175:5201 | -0.091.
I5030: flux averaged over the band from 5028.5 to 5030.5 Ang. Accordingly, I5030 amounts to 12.5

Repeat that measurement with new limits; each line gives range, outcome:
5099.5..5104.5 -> 11.5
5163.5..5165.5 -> 10.7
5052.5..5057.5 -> 11.7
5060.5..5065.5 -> 11.9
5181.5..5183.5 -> 7.83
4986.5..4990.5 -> 11.8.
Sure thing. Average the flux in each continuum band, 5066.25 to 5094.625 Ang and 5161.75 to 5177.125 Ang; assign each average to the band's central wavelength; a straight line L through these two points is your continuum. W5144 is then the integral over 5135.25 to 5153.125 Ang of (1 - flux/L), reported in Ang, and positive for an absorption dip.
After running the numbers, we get -2.9 Ang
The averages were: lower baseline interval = 11.8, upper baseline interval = 8.65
